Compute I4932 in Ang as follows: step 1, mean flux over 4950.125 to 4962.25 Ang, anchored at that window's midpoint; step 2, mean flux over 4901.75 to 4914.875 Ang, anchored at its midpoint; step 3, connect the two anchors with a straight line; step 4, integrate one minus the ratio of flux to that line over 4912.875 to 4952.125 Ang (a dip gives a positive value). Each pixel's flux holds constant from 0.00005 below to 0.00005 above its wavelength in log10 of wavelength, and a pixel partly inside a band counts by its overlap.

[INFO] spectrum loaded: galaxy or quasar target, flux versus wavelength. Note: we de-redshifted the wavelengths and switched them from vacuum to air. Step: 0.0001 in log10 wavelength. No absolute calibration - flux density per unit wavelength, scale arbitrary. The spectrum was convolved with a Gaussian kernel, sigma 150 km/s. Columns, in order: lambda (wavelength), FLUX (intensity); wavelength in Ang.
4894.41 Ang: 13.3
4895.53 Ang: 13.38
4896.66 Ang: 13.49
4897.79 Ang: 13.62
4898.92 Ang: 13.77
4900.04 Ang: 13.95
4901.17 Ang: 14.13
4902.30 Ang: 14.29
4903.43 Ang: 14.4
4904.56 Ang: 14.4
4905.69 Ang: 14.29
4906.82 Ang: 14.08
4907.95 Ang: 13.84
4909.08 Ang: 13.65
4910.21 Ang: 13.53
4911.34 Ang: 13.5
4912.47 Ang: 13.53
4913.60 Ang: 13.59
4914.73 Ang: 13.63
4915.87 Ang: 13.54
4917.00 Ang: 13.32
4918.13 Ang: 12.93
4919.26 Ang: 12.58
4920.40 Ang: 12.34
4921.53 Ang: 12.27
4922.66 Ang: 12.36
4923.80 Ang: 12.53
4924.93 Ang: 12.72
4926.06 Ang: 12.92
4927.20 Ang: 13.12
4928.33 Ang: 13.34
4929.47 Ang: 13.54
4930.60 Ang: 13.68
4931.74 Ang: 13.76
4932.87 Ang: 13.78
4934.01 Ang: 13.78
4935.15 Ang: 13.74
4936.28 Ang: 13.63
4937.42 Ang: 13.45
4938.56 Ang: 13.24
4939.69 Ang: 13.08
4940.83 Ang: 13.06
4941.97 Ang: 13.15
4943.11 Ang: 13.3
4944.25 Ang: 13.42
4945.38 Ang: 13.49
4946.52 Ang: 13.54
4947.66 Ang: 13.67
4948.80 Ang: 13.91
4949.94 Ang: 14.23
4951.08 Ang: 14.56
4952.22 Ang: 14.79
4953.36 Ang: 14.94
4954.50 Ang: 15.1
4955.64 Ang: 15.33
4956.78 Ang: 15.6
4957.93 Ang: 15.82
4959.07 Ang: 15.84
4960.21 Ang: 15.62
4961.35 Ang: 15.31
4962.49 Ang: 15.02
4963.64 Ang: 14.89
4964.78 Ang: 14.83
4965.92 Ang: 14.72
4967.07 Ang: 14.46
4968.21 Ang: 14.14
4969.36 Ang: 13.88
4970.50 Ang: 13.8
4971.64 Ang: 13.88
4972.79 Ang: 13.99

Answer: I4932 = 3.3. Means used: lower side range 13.9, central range 13.3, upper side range 15.3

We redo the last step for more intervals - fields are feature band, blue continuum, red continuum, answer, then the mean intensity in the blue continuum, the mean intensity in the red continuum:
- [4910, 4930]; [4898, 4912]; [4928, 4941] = 1.0 Ang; 14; 13.5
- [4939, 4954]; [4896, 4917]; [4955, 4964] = 1.3 Ang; 13.8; 15.4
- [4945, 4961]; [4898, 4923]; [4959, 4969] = -0.1 Ang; 13.6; 14.9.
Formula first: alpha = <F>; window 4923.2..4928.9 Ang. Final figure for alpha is 12.9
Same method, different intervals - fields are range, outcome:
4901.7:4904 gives 14.3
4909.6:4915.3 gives 13.6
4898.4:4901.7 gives 14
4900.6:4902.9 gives 14.2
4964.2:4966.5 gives 14.8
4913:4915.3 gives 13.6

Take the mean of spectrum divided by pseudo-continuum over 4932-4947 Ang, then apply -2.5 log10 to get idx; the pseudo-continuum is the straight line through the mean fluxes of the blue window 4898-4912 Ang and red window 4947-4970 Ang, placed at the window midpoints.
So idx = 0.084 mag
